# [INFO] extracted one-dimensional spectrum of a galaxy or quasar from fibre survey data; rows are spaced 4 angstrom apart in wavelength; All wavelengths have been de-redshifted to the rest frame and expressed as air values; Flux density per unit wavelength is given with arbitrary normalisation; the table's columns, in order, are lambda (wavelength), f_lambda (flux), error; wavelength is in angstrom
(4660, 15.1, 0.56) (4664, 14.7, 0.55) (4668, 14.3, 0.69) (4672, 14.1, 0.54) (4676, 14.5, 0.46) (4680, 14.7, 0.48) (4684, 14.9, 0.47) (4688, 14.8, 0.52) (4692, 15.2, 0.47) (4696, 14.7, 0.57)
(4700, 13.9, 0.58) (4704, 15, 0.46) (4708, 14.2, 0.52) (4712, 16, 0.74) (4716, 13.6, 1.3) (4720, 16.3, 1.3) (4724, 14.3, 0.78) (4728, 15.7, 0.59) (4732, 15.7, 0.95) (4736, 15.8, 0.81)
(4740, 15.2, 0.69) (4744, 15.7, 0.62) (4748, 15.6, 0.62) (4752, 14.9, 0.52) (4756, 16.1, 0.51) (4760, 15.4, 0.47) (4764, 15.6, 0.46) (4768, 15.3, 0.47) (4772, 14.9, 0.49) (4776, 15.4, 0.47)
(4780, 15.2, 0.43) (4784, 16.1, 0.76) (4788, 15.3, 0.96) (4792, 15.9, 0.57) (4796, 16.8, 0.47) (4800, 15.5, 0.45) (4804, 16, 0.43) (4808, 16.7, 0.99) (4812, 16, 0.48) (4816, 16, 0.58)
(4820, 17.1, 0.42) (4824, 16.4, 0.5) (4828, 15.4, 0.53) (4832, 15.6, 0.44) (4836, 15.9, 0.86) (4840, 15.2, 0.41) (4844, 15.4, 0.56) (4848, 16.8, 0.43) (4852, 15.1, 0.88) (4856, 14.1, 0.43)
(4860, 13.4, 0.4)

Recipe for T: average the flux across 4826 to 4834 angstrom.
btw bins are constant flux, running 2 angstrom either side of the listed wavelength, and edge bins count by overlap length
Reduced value 15.5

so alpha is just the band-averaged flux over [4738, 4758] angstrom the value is 15.5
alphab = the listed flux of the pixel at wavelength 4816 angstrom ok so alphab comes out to 16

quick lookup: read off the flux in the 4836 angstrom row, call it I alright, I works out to 15.9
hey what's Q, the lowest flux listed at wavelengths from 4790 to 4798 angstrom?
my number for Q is 15.9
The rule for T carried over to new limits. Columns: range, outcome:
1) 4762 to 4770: 15.4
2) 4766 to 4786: 15.4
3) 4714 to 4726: 14.7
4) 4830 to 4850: 15.8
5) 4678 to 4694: 14.9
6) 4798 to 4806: 15.8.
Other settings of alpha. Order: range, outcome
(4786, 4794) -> 15.6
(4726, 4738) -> 15.7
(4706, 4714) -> 15.1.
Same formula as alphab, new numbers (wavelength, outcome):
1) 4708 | 14.2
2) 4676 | 14.5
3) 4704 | 15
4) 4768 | 15.3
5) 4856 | 14.1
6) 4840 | 15.2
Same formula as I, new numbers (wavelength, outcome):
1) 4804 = 16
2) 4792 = 15.9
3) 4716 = 13.6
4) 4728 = 15.7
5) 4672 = 14.1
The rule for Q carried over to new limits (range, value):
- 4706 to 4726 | 13.6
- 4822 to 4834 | 15.4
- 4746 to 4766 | 14.9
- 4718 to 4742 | 14.3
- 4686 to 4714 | 13.9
